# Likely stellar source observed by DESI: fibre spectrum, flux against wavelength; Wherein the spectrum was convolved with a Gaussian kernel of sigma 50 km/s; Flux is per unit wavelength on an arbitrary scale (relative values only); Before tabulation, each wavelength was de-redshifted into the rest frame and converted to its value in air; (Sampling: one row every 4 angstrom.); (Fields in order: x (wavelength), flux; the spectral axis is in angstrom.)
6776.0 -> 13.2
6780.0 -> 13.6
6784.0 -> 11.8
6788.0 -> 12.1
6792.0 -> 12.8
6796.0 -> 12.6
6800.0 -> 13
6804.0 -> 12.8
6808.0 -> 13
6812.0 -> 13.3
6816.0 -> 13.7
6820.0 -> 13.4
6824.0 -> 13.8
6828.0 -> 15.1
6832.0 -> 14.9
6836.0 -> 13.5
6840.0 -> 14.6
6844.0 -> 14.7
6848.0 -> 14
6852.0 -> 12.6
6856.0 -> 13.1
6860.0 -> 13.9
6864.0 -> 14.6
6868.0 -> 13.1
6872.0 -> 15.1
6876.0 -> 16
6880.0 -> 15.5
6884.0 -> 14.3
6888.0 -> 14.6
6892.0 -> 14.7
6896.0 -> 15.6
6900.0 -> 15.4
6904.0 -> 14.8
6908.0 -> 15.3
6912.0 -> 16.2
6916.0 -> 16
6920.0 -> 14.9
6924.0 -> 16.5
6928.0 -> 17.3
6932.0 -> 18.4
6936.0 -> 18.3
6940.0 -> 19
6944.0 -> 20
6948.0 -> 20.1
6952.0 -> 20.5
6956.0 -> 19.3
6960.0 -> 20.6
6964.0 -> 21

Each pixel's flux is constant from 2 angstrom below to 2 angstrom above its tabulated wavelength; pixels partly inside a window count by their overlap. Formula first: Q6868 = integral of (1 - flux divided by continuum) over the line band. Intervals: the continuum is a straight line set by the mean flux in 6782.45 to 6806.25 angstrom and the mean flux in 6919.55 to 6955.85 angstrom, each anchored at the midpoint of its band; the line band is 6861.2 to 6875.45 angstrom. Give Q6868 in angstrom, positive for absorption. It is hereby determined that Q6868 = 1.10 angstrom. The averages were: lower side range 12.5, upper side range 18.5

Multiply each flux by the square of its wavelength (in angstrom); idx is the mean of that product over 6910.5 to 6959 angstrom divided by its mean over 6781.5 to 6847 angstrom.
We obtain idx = 1.39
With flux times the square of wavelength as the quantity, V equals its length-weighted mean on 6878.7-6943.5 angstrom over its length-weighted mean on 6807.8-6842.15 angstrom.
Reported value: 1.2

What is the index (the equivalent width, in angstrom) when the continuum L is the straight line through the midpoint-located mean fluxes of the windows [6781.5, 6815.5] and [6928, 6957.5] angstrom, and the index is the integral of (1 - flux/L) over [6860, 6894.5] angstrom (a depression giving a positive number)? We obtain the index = 3.3 angstrom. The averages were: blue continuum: 12.7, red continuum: 19.2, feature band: 14.7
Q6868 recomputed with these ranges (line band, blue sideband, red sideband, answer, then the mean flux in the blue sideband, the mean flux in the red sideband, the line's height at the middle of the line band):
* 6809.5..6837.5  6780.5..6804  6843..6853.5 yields -1.5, 12.6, 13.7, 13.2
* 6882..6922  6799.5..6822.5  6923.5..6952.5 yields 4.7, 13.2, 18.8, 17.2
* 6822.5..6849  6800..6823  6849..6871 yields -2.0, 13.2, 13.6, 13.4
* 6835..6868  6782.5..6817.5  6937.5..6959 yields 3.0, 12.8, 19.8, 15.2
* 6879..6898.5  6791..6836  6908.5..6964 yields 1.8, 13.5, 18.3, 16.4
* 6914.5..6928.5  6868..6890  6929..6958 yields 1.4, 14.9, 19.3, 17.8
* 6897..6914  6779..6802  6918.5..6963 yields 1.8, 12.6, 18.7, 17.3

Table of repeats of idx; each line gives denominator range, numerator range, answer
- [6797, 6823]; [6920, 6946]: 1.41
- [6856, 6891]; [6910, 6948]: 1.23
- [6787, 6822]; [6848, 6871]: 1.06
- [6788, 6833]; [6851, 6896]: 1.10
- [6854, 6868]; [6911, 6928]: 1.19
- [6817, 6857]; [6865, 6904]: 1.08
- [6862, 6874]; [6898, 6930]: 1.12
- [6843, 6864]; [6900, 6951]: 1.28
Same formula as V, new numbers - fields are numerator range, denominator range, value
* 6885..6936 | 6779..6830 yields 1.25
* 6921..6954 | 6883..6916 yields 1.24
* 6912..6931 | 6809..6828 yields 1.23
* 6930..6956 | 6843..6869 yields 1.45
